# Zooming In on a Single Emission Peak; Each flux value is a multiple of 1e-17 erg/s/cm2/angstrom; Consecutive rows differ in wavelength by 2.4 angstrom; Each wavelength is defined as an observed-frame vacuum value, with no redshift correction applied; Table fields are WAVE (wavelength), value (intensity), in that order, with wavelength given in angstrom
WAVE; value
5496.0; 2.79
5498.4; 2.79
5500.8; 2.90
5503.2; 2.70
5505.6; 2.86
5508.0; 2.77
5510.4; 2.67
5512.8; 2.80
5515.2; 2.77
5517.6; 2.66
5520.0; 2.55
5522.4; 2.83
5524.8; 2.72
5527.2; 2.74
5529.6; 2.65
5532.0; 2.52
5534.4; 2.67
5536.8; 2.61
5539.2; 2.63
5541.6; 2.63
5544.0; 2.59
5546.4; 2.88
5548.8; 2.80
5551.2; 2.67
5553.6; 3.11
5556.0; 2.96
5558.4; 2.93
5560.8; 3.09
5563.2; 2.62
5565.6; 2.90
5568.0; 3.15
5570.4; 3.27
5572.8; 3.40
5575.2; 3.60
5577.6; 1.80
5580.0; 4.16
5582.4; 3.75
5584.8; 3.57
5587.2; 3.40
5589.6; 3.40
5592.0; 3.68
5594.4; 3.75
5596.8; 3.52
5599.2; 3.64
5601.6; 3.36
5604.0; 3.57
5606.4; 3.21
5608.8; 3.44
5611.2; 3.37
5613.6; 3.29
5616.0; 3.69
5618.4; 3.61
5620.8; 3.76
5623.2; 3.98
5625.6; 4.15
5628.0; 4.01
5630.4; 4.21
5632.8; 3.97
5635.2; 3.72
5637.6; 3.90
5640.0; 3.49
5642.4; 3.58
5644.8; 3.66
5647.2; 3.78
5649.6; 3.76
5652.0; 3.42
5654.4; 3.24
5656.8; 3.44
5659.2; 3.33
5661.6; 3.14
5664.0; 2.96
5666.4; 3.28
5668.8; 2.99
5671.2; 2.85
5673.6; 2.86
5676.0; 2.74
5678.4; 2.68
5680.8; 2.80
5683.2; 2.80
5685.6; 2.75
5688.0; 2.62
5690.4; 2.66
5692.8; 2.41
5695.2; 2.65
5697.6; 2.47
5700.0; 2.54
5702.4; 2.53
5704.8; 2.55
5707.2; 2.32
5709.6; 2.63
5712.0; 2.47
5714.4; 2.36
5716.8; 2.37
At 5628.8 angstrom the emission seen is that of C III]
